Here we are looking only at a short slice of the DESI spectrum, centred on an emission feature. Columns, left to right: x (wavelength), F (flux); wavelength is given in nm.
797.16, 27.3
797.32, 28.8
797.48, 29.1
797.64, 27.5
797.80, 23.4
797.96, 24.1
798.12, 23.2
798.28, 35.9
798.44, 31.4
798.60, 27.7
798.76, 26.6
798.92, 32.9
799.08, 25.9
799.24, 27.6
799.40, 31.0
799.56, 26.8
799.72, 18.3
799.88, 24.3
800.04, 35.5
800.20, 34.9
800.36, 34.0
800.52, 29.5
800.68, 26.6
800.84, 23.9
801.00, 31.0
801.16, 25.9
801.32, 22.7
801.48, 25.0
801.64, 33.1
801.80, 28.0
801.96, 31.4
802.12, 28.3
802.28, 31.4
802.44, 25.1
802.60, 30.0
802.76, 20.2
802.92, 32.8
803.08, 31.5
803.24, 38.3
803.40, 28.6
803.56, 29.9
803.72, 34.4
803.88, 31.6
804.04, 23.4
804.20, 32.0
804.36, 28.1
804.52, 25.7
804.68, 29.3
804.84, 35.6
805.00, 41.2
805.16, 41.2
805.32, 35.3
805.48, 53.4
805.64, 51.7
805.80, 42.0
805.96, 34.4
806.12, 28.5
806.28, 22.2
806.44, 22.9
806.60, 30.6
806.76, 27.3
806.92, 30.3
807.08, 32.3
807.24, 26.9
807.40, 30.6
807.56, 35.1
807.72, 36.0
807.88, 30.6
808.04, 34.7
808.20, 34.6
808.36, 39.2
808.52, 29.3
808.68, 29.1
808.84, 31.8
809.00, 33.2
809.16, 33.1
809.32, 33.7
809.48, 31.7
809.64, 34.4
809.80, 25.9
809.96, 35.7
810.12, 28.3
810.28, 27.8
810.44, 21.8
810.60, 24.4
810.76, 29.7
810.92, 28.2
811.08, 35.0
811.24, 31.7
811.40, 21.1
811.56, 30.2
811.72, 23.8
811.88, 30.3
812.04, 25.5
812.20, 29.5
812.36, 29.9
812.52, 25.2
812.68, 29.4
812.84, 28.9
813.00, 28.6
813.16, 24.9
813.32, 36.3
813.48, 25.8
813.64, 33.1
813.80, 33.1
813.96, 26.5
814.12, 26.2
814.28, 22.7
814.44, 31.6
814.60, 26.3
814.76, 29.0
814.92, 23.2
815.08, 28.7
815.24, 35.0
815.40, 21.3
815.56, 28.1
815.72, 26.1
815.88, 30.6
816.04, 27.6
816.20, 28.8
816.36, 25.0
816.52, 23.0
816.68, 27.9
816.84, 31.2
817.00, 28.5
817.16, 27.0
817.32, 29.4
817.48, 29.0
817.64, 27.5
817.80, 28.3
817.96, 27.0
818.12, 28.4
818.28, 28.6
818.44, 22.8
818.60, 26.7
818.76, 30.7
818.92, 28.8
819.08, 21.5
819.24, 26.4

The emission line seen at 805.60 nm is Halpha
